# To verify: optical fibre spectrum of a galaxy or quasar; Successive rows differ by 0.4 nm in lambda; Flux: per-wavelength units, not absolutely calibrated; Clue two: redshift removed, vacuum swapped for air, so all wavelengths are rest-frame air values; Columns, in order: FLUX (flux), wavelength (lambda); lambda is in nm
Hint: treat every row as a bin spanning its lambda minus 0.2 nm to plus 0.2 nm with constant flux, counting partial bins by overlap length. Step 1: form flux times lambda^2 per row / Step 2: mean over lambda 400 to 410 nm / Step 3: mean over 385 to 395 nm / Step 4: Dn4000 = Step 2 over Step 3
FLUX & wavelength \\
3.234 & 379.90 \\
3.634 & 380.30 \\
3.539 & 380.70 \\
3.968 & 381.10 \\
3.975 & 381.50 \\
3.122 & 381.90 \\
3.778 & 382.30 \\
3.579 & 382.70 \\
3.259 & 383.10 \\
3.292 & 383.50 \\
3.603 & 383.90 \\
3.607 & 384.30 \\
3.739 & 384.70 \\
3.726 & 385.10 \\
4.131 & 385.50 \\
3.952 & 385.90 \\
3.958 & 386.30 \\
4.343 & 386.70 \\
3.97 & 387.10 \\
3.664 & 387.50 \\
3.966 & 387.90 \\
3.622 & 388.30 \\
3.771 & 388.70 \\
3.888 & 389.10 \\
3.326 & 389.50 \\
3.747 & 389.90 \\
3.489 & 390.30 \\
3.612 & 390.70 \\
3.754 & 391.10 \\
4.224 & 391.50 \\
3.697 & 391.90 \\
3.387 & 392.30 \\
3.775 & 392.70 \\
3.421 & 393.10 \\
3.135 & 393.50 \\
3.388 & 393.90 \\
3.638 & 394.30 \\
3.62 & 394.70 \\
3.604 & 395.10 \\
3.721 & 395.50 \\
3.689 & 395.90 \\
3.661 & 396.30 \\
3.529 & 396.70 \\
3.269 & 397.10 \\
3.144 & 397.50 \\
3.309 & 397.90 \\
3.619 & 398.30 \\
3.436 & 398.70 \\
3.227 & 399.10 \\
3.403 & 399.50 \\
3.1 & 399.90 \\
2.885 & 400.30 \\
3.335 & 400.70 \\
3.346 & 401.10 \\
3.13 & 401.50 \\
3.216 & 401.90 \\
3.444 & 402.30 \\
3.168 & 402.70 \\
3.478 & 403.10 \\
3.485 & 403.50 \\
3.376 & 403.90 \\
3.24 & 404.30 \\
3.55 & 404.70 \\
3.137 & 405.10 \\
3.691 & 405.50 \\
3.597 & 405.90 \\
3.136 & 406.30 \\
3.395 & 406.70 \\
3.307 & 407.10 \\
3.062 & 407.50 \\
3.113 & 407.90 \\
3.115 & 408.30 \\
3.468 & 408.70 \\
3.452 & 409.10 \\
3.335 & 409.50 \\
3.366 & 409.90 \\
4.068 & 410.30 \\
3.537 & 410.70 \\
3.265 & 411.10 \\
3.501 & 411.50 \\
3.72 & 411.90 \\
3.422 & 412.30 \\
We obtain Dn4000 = 0.96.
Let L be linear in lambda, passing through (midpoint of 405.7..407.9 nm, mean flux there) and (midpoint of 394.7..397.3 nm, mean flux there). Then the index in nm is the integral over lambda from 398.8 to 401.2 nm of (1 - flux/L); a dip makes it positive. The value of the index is 0.17 nm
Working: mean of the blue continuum 3.58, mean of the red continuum 3.28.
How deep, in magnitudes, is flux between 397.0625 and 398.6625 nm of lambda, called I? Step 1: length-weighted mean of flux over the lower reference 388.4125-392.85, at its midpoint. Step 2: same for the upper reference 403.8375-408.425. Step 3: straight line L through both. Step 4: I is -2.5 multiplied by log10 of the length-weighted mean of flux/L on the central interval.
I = 0.052 mag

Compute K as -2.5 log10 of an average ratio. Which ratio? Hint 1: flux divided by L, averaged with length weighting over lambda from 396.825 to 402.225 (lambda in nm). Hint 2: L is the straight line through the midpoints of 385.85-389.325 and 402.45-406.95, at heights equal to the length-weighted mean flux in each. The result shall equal 0.09 mag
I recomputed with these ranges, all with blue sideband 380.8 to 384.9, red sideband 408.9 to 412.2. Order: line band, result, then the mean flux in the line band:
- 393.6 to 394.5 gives 0.03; 3.47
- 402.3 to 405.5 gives 0.05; 3.38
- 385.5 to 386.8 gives -0.14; 4.07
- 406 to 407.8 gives 0.09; 3.24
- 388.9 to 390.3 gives -0.02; 3.63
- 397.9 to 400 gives 0.06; 3.36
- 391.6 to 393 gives -0.02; 3.65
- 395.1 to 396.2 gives -0.04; 3.68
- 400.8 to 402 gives 0.10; 3.24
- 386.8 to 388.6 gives -0.07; 3.83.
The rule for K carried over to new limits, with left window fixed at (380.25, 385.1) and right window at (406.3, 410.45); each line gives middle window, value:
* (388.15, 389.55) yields -0.05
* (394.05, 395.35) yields -0.04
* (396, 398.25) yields 0.01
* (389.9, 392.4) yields -0.06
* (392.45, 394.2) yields 0.02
